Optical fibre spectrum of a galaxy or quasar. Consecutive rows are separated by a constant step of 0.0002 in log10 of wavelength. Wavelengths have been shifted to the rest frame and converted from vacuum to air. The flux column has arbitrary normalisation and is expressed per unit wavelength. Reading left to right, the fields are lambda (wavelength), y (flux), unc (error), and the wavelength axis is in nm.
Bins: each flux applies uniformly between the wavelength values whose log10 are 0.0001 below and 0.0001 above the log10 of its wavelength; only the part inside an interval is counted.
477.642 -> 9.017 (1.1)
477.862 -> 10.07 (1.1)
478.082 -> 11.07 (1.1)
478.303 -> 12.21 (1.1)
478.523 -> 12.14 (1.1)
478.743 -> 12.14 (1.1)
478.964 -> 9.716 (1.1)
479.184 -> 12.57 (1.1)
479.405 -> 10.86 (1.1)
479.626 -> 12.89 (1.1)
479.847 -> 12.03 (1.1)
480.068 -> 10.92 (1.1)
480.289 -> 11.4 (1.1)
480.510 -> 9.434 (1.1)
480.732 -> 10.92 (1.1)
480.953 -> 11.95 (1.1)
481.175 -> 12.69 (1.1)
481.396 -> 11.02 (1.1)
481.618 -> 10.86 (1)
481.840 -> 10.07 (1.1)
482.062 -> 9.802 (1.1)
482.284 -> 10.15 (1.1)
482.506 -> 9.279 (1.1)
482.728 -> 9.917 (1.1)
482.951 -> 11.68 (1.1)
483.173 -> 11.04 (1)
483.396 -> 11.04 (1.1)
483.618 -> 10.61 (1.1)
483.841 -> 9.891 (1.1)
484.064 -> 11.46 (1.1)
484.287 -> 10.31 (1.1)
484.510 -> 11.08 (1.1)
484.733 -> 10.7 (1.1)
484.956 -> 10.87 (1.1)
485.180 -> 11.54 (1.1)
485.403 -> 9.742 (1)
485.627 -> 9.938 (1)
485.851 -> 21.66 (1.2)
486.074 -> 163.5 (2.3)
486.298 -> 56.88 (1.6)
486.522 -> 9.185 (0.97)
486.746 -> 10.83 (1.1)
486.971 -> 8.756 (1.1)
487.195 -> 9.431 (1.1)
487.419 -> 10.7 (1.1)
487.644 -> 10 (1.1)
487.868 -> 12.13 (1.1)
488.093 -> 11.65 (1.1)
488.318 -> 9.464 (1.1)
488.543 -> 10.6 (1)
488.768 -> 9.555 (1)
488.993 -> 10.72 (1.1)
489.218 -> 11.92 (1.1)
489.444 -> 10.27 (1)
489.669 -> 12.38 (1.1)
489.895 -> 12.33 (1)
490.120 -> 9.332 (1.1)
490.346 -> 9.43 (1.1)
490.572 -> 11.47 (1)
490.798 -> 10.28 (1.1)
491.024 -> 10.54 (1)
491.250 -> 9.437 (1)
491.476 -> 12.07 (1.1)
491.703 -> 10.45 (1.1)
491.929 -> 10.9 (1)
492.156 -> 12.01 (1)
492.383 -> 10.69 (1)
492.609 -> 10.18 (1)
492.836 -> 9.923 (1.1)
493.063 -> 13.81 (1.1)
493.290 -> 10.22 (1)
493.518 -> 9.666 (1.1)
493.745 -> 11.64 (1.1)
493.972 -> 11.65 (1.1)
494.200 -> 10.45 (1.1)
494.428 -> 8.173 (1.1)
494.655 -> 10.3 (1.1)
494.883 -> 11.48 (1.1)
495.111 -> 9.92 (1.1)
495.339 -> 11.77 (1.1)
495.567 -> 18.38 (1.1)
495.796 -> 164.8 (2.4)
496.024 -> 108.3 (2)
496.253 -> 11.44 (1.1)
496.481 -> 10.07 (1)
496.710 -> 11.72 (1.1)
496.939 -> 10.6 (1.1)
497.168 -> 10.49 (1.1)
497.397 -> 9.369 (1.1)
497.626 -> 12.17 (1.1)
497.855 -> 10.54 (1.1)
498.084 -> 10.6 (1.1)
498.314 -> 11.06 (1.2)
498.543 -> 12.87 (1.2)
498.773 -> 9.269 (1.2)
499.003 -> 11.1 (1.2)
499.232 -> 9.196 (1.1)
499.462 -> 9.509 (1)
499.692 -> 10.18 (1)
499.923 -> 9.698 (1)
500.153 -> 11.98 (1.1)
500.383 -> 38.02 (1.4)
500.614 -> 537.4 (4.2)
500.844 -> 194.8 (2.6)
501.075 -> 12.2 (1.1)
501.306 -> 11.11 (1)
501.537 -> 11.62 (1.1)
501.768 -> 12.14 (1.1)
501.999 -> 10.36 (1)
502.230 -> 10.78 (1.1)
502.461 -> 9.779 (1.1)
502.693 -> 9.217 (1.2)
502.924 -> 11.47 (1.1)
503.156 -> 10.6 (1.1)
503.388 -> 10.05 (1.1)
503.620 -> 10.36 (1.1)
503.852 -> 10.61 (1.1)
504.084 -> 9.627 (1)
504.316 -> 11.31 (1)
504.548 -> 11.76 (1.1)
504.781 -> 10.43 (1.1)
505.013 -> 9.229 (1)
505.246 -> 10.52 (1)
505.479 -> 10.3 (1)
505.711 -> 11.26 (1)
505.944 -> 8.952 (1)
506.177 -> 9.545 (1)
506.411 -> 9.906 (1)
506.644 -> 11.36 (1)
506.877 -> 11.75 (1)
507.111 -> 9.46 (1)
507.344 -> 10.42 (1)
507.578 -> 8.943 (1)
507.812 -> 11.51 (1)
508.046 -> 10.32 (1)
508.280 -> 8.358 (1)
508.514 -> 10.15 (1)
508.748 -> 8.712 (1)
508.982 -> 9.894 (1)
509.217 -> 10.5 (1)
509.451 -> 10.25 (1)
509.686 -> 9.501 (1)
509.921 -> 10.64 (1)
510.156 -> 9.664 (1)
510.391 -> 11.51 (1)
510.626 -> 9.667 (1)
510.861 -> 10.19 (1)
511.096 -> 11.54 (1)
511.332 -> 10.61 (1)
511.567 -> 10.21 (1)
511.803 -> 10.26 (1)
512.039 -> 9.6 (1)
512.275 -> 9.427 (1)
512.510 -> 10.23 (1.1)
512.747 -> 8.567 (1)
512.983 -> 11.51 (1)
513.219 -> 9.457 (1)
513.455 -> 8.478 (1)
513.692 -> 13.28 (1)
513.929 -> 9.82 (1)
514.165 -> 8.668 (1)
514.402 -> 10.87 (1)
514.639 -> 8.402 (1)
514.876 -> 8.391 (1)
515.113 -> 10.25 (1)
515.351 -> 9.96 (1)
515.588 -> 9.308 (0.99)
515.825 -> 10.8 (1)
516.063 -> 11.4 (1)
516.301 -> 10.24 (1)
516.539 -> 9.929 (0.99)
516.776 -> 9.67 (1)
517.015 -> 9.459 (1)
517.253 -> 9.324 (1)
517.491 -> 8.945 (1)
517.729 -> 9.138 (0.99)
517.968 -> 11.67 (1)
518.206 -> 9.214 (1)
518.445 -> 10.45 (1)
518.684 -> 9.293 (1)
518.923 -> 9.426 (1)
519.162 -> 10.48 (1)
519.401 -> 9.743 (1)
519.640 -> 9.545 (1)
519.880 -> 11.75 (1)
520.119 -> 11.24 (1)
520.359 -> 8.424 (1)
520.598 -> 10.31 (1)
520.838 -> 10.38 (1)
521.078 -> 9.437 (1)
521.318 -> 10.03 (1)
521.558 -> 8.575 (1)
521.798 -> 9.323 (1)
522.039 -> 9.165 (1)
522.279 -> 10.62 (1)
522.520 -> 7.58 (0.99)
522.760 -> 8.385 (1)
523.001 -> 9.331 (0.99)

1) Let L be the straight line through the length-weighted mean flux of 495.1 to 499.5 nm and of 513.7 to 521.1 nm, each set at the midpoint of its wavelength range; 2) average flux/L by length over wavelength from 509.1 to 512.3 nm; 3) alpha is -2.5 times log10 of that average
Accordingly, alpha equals 0.39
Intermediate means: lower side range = 24.2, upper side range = 9.93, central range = 10.3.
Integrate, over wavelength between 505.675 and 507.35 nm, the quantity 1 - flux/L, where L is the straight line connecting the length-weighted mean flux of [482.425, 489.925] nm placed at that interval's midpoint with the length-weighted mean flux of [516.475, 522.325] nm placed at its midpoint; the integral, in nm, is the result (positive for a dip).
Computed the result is 0.30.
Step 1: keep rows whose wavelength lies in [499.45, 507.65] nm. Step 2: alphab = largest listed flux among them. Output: 537.4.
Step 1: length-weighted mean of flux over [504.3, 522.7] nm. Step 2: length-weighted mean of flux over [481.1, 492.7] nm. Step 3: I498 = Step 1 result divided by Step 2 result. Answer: 0.7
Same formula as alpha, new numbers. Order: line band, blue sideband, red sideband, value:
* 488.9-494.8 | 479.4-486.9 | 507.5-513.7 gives 0.34 mag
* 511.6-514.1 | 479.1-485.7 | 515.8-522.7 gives 0.00 mag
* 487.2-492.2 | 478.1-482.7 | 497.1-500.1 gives 0.00 mag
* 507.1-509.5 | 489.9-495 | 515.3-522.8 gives 0.03 mag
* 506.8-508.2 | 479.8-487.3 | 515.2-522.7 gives 0.17 mag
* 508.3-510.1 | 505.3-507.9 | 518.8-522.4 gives 0.04 mag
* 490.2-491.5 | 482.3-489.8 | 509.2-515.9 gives 0.44 mag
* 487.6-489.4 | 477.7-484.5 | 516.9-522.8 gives 0.00 mag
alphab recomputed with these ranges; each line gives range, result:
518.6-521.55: 11.75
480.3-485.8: 12.69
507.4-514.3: 13.28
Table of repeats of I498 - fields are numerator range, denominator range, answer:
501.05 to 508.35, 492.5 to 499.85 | 0.56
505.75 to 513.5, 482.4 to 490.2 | 0.61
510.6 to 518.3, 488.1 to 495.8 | 0.75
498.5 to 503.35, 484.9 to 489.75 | 2.26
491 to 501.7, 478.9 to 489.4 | 2.12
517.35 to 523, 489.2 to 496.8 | 0.52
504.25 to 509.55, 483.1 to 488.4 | 0.53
